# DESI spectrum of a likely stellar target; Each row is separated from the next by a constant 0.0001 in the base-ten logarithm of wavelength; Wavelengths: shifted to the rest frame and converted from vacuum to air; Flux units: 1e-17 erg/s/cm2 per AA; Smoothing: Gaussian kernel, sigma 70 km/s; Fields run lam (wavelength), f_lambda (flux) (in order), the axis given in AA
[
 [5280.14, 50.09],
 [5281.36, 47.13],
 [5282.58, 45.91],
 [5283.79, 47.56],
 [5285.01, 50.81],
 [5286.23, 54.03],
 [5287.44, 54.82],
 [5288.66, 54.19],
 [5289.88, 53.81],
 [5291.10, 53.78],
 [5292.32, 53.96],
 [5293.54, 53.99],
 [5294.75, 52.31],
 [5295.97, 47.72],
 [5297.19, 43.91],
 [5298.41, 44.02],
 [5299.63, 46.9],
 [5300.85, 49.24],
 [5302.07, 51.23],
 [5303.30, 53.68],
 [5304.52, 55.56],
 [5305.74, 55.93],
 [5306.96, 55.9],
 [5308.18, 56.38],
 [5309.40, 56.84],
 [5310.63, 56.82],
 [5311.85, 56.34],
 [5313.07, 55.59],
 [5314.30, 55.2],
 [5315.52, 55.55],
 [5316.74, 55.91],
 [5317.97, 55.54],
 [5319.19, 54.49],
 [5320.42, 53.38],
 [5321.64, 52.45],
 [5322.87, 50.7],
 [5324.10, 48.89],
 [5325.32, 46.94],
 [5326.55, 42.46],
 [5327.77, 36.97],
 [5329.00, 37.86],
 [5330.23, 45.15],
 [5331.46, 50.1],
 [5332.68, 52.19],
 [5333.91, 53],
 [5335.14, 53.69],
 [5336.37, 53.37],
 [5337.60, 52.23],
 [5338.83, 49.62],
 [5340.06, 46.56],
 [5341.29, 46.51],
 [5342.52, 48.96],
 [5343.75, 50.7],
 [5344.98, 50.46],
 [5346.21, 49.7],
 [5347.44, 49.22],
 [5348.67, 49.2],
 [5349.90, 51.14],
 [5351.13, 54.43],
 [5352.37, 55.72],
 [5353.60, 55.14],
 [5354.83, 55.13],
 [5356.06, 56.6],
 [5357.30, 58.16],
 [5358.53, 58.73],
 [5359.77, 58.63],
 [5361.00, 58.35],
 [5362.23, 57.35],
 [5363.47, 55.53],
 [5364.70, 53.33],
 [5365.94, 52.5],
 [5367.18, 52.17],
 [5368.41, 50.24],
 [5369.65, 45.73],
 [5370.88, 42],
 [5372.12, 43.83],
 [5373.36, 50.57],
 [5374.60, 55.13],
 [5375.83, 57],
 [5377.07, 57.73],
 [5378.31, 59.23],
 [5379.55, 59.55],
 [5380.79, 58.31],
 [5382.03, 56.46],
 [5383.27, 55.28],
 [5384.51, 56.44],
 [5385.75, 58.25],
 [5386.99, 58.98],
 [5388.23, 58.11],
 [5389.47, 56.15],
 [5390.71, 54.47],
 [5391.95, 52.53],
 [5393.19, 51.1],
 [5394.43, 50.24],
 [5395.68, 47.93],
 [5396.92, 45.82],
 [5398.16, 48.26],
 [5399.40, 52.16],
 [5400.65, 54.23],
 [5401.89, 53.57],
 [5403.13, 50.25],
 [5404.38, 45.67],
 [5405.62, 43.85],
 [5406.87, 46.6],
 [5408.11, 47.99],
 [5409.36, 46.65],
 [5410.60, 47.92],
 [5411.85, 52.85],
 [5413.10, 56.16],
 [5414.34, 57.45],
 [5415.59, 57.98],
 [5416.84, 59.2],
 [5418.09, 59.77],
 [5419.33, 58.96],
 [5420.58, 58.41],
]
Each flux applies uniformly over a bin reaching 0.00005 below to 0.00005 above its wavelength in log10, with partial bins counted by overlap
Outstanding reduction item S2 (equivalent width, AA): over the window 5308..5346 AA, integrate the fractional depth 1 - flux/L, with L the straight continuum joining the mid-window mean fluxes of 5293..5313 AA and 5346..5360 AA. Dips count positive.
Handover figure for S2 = 1.7 AA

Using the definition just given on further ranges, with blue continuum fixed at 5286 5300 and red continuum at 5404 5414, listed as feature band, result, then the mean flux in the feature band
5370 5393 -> -2.55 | 54.8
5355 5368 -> -1.63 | 56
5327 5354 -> 0.34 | 49.6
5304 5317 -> -1.34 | 56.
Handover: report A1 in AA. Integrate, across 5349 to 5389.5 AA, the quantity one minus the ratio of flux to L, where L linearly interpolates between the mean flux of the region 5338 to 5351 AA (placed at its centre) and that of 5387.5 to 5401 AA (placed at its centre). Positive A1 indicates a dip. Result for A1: -3.3 AA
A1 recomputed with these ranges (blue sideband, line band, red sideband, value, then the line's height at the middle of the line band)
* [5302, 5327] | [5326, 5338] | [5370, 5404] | 1.34 AA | 53.6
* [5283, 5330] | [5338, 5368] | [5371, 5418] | -0.41 AA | 52.3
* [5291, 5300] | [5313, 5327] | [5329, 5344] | -0.76 AA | 49.6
